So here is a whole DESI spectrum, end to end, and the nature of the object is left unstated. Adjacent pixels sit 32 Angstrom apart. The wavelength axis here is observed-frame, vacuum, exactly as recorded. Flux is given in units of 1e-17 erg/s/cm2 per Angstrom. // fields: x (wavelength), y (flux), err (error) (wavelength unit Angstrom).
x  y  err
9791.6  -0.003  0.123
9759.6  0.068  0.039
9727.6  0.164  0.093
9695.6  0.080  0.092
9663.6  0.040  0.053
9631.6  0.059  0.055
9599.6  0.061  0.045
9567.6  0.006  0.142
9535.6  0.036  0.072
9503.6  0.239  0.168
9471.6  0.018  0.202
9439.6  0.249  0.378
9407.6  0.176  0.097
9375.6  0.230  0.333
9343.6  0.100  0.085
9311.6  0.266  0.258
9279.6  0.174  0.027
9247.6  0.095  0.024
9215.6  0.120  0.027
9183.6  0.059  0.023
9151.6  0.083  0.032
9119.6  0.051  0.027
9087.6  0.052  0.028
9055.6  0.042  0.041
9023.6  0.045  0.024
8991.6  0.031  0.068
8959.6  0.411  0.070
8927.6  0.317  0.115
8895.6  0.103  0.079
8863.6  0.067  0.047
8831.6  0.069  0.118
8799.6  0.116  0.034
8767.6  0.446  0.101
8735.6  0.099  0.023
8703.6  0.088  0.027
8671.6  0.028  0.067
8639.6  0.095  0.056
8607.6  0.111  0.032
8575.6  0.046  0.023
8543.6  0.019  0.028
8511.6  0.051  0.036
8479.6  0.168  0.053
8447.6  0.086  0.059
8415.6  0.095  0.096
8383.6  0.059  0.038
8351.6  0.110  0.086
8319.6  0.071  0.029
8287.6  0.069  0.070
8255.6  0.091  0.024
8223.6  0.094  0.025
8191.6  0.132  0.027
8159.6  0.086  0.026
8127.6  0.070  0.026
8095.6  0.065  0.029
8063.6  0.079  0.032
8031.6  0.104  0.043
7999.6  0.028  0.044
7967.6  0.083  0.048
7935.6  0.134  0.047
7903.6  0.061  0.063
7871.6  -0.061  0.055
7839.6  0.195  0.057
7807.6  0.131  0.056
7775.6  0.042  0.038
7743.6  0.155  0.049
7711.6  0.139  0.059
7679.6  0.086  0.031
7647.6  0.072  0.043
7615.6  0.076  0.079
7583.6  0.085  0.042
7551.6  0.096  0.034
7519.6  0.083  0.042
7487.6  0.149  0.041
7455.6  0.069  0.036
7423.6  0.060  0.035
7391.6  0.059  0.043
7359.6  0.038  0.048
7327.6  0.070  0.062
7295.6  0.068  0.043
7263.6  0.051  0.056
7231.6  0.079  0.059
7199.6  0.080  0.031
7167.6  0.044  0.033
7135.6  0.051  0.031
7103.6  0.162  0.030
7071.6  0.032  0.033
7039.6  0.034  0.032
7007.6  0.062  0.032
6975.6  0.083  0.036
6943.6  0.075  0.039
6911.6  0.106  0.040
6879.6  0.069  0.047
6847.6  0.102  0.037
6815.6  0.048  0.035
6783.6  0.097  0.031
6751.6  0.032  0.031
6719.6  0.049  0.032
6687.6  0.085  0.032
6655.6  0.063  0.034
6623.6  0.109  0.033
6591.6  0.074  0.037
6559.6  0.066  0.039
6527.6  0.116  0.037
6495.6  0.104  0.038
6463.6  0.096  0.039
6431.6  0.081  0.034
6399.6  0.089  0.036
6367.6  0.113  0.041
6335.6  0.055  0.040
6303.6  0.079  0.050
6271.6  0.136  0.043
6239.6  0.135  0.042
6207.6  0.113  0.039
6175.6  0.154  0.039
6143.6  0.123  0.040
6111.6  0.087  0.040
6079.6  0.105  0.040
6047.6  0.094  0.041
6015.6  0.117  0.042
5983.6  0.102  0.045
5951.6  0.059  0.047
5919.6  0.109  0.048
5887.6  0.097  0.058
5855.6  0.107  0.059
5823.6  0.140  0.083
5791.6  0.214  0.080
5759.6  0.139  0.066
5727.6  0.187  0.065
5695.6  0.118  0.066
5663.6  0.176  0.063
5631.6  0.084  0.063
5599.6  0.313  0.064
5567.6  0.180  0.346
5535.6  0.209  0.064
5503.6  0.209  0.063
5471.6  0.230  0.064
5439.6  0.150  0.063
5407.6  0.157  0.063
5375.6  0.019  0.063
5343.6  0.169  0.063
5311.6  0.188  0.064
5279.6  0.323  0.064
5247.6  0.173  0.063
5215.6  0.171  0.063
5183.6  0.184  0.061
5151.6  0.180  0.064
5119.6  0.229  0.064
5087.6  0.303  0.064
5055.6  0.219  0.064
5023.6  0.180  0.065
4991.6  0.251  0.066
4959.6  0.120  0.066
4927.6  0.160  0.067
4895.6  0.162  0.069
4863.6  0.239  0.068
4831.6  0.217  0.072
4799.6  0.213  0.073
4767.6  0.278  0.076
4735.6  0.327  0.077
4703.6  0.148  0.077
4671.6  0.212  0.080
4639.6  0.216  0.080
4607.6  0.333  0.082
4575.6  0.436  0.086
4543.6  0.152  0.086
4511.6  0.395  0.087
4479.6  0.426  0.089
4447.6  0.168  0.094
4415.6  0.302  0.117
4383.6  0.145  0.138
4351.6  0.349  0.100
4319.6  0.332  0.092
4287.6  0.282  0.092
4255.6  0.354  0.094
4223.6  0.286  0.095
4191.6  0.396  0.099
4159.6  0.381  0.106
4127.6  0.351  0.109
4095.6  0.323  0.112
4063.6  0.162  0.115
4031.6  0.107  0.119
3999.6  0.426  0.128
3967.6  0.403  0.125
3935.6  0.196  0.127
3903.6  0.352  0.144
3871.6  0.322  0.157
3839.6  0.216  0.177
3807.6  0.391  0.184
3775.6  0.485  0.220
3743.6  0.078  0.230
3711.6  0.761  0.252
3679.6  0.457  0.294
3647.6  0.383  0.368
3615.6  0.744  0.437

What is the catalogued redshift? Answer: 1.399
